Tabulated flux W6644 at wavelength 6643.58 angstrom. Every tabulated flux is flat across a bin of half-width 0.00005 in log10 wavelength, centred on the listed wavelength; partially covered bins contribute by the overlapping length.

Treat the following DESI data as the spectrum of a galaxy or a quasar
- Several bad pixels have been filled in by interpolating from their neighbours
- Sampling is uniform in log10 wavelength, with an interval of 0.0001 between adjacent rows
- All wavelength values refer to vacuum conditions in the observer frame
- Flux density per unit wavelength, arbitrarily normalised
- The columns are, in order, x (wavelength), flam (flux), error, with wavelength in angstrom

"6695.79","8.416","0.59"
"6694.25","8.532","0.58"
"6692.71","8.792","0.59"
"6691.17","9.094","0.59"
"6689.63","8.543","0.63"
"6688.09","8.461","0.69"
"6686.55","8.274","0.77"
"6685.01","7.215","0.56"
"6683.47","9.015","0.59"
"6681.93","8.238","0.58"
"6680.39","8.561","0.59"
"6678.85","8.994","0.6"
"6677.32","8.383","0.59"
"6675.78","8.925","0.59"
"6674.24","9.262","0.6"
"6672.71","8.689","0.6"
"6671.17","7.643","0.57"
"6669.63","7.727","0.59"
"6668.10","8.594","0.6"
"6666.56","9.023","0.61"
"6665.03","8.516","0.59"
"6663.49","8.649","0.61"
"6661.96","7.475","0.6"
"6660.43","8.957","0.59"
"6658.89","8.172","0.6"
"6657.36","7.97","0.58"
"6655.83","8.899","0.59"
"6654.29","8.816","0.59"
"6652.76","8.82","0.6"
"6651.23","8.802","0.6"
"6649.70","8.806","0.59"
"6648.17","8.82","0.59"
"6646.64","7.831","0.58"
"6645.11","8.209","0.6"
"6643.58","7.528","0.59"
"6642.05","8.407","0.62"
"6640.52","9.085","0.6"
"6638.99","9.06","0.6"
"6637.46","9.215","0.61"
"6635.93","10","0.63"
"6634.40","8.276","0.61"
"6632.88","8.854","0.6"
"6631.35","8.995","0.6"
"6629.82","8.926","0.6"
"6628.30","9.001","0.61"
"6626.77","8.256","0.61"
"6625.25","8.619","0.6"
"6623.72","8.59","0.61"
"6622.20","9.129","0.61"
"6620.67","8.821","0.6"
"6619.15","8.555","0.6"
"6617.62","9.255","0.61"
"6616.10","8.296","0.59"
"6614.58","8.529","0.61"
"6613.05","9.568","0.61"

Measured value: 7.528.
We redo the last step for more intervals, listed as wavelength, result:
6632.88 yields 8.854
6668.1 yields 8.594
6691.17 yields 9.094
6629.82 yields 8.926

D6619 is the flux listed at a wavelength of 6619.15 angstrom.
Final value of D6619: 8.555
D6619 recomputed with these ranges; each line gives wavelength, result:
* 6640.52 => 9.085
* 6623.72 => 8.59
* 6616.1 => 8.296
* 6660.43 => 8.957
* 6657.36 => 7.97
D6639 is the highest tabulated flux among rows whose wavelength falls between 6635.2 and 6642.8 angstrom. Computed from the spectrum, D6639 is 10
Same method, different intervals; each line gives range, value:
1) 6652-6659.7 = 8.899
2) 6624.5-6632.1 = 9.001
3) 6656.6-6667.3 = 9.023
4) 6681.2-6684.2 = 9.015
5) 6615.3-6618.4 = 9.255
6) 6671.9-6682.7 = 9.262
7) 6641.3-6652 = 8.82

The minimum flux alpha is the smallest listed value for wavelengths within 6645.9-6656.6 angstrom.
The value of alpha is 7.831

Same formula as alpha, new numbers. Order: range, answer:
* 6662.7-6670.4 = 7.727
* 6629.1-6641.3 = 8.276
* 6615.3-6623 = 8.296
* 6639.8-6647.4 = 7.528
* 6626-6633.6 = 8.256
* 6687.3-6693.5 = 8.461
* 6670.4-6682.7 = 7.643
